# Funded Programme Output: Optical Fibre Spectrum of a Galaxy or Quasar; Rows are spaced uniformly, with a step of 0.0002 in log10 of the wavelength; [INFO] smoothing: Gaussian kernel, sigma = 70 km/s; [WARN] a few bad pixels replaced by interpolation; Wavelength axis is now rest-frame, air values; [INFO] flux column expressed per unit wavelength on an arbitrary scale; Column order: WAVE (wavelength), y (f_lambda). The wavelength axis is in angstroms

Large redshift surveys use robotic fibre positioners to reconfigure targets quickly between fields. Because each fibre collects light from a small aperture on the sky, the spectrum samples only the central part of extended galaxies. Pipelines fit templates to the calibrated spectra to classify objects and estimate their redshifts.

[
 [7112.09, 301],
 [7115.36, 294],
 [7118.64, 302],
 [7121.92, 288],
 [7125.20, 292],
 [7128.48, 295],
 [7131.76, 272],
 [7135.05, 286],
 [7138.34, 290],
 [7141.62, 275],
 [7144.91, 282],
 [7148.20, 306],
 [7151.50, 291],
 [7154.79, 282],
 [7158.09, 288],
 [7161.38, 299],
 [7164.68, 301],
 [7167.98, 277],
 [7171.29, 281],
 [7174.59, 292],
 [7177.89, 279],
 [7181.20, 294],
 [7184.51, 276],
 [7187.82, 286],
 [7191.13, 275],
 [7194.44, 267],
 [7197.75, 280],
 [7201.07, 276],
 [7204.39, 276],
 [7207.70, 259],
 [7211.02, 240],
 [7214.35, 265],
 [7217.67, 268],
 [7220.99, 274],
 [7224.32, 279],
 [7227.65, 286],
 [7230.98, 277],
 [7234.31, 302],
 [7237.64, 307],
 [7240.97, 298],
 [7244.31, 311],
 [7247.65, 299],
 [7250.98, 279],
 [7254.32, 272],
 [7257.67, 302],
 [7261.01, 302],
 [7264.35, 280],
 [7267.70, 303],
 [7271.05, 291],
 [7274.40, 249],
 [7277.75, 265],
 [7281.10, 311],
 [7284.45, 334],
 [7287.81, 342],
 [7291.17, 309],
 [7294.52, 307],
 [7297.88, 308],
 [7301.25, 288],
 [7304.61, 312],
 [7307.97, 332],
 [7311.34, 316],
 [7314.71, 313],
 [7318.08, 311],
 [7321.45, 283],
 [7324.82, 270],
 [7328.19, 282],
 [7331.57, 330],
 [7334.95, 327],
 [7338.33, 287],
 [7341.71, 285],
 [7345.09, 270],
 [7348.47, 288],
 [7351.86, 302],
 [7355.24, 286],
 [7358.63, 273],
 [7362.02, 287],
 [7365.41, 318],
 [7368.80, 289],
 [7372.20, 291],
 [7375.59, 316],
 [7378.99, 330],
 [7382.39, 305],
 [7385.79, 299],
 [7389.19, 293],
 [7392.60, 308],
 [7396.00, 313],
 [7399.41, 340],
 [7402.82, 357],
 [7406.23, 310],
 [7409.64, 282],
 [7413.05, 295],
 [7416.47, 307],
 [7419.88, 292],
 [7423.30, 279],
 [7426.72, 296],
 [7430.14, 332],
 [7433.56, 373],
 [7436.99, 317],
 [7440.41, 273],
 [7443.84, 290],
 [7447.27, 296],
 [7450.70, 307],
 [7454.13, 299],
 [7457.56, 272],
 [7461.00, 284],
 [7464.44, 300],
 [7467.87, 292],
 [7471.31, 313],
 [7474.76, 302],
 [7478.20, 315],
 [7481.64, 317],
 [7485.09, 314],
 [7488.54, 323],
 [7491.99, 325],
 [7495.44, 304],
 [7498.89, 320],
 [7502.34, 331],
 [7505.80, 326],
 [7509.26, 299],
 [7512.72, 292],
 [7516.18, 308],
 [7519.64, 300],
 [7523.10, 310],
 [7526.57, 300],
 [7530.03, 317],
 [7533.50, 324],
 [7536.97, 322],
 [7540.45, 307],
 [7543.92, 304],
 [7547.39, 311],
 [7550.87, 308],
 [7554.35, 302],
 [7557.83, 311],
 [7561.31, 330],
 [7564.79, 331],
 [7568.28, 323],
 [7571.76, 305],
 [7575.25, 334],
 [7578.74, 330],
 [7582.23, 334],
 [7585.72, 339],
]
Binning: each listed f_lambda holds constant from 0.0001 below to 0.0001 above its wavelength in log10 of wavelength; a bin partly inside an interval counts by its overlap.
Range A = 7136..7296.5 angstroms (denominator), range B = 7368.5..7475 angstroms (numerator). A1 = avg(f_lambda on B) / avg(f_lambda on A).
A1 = 1.06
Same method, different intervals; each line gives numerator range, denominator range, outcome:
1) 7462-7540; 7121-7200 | 1.09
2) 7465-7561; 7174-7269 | 1.10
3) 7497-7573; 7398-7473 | 1.03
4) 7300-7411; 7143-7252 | 1.07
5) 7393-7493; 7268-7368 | 1.03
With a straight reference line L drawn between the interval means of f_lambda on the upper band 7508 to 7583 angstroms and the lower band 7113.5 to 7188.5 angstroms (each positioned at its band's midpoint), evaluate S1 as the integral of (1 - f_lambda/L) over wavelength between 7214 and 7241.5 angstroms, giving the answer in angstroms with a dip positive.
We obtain 0.83 angstroms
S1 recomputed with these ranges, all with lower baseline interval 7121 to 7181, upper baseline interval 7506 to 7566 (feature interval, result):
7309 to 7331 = -0.1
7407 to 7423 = 0.5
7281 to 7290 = -1.1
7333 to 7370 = 0.9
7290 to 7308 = -0.7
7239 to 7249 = -0.3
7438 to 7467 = 1.4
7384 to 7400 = -0.3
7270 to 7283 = 0.7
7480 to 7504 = -0.9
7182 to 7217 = 2.4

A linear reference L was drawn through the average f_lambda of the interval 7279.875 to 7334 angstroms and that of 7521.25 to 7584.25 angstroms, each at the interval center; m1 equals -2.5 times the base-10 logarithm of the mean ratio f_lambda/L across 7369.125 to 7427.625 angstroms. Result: 0.02 mag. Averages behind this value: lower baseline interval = 309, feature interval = 306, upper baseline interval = 317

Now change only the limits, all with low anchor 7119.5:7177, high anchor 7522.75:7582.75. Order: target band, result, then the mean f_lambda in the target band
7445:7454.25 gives 0.032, 300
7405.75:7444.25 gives 0.013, 304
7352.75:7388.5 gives 0.016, 299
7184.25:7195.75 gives 0.056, 276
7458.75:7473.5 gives 0.051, 296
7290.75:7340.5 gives -0.017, 305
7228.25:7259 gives 0.004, 294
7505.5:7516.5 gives 0.036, 303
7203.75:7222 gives 0.117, 263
